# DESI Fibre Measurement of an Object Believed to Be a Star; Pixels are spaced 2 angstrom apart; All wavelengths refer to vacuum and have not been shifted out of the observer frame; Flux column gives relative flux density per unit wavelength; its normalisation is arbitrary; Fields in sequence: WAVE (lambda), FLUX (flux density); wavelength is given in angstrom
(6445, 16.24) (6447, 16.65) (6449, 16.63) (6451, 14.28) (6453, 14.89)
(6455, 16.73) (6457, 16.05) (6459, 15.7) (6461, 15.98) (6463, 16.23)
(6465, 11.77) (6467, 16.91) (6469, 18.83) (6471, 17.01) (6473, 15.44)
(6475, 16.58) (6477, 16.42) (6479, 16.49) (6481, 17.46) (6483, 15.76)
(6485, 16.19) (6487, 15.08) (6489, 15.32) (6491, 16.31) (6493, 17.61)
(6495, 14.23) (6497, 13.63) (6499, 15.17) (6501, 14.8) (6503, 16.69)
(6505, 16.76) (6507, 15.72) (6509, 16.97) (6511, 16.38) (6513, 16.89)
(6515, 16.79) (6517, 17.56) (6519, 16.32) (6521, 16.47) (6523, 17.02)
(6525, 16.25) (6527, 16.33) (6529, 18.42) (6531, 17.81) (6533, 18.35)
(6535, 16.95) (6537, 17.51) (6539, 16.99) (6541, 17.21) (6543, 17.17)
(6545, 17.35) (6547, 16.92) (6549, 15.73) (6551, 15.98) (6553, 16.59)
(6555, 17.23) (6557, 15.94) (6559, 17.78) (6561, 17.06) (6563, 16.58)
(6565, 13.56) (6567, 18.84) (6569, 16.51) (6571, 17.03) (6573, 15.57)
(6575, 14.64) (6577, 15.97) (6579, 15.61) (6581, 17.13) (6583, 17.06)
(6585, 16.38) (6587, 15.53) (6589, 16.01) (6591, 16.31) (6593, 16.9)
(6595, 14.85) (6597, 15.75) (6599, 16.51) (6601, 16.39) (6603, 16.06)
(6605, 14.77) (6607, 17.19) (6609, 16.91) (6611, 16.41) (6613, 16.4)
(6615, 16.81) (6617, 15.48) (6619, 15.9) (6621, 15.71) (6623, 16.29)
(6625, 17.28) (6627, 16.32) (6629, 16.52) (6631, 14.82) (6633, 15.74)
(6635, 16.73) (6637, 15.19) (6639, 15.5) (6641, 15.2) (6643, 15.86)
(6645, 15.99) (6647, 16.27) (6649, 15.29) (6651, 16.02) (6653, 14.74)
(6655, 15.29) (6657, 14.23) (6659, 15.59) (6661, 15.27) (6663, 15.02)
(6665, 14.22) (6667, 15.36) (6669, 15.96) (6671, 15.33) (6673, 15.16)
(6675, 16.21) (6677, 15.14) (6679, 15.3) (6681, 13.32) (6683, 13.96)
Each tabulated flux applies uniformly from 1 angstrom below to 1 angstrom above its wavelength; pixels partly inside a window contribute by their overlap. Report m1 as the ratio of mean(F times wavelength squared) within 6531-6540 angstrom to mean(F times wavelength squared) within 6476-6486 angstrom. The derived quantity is 1.1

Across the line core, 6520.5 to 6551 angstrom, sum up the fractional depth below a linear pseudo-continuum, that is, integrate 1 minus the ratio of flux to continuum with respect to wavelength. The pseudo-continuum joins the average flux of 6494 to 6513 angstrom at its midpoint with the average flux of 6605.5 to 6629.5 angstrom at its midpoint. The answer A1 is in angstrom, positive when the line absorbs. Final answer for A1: -2.3 angstrom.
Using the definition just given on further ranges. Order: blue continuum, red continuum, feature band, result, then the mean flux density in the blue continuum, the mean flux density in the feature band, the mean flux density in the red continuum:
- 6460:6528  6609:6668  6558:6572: -0.7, 16.2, 16.8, 15.7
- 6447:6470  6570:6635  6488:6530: -0.8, 15.9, 16.3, 16.1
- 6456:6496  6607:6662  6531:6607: -2.5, 16.1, 16.5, 15.9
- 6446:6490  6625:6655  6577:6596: -0.4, 16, 16.2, 15.8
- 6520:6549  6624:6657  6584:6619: 0.2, 17.1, 16.1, 15.8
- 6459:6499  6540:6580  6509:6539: -1.6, 15.9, 17.1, 16.5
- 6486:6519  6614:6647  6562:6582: -0.2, 16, 16.1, 16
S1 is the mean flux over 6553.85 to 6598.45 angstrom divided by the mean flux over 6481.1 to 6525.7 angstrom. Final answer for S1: 1.0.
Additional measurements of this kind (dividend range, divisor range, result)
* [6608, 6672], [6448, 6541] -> 0.97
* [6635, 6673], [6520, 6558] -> 0.91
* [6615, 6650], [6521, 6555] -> 0.93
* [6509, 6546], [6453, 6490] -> 1.06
